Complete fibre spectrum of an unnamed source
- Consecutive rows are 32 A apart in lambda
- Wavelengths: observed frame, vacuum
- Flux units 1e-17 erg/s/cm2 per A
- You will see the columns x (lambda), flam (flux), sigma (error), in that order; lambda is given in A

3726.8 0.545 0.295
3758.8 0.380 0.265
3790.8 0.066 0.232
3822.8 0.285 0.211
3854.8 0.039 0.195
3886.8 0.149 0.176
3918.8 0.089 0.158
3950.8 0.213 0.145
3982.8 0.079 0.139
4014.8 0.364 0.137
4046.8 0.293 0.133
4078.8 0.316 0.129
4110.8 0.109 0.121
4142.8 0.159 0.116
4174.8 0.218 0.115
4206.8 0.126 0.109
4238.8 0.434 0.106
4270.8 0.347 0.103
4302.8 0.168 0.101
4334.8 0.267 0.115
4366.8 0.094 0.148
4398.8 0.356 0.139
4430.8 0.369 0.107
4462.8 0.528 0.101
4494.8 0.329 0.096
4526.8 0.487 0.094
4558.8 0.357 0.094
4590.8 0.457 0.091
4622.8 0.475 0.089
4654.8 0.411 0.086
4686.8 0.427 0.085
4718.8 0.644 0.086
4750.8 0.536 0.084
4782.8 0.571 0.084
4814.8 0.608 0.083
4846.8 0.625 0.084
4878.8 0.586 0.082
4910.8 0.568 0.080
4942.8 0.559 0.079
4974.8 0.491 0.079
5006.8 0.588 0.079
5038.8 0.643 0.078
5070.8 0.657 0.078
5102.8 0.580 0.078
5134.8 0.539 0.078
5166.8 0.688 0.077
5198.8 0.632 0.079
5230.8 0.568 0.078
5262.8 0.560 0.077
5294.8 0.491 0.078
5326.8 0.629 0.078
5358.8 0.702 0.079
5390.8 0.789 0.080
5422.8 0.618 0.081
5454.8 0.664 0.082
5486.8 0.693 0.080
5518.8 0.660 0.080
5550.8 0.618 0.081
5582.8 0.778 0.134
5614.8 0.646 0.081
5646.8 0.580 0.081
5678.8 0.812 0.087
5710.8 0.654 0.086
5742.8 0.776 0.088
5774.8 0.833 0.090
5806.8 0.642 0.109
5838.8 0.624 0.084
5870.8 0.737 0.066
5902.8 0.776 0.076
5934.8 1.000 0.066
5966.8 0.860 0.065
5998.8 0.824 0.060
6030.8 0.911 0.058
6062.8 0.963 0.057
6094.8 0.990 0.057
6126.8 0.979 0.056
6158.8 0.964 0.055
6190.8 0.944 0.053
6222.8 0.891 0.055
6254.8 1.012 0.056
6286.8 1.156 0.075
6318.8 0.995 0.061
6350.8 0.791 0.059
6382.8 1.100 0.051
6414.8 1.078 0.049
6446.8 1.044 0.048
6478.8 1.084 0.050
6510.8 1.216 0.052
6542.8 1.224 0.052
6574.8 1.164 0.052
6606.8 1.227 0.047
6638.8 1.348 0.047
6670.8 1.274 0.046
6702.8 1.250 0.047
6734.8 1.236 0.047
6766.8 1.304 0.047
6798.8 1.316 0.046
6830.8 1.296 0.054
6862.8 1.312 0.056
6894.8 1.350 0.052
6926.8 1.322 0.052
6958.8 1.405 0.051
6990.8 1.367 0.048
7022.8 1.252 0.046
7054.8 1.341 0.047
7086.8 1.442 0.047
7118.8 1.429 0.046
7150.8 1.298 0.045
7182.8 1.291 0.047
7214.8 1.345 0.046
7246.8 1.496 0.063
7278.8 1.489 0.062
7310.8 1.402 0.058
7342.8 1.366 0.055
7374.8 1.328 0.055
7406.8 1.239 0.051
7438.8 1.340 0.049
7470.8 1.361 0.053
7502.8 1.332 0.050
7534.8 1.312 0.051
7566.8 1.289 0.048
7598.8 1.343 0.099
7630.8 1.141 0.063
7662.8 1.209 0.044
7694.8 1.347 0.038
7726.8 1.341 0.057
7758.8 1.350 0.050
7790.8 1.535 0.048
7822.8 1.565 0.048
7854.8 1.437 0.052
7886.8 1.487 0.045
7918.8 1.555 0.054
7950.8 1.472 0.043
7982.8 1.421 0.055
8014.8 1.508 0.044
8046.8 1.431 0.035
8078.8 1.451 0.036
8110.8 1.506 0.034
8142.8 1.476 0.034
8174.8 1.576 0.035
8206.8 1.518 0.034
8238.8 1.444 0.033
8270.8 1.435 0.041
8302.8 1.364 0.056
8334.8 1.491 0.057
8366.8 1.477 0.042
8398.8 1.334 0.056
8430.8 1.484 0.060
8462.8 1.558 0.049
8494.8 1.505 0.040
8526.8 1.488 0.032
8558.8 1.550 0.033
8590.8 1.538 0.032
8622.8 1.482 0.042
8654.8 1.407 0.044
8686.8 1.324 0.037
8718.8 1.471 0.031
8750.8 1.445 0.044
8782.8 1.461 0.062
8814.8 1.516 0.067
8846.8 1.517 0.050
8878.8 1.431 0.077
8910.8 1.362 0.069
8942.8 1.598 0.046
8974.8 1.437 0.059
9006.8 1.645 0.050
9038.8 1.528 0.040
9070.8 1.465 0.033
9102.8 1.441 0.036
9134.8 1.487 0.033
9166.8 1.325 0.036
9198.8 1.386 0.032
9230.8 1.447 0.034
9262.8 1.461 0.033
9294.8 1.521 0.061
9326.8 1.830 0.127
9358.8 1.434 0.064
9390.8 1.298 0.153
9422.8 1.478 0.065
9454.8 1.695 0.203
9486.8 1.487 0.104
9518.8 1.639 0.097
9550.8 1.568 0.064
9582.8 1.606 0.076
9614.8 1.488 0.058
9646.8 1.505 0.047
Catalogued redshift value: 0.47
